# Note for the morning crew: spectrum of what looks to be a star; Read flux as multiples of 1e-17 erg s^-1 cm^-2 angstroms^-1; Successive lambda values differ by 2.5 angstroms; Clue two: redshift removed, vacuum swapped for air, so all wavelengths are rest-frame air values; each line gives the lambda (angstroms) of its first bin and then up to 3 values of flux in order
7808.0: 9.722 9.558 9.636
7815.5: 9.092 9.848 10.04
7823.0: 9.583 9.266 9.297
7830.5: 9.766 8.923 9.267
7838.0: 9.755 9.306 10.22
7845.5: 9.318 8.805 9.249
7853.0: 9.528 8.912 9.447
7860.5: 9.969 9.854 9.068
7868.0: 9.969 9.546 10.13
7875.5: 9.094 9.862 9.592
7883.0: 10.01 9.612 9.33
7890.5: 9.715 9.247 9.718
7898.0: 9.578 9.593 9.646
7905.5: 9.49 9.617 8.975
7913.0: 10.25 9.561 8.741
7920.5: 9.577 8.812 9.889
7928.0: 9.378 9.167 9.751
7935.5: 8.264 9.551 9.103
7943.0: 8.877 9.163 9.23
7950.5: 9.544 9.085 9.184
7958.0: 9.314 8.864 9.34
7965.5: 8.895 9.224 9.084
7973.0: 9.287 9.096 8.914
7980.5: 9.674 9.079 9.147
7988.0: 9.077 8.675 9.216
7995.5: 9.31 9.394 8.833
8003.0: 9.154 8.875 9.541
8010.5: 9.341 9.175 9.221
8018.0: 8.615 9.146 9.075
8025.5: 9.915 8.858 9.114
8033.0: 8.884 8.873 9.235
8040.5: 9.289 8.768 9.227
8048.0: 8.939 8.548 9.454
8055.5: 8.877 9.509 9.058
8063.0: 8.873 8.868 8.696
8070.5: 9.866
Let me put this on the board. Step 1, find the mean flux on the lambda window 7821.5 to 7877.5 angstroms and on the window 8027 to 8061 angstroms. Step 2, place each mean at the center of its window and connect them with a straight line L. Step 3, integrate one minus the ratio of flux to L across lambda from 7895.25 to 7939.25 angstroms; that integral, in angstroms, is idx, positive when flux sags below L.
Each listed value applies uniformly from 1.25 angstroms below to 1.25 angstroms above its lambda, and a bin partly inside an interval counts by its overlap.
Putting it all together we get -0.41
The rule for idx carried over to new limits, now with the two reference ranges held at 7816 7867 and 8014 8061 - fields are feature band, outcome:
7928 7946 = 0.27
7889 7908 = -0.43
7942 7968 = 0.25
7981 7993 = 0.16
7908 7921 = -0.15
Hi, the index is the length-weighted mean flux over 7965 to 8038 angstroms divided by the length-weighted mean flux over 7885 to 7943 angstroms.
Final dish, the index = 0.97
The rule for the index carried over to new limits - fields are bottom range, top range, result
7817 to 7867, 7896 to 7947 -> 0.99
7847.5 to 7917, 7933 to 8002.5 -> 0.96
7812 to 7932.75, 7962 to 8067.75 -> 0.96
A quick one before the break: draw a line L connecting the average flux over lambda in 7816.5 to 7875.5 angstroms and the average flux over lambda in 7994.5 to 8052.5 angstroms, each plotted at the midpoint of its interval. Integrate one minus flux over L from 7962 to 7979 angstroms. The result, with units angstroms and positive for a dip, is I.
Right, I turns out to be 0.2 angstroms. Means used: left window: 9.51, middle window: 9.12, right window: 9.1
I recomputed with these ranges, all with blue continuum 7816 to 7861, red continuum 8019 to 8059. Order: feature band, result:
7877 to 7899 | -0.60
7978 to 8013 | 0.04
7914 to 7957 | 0.24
